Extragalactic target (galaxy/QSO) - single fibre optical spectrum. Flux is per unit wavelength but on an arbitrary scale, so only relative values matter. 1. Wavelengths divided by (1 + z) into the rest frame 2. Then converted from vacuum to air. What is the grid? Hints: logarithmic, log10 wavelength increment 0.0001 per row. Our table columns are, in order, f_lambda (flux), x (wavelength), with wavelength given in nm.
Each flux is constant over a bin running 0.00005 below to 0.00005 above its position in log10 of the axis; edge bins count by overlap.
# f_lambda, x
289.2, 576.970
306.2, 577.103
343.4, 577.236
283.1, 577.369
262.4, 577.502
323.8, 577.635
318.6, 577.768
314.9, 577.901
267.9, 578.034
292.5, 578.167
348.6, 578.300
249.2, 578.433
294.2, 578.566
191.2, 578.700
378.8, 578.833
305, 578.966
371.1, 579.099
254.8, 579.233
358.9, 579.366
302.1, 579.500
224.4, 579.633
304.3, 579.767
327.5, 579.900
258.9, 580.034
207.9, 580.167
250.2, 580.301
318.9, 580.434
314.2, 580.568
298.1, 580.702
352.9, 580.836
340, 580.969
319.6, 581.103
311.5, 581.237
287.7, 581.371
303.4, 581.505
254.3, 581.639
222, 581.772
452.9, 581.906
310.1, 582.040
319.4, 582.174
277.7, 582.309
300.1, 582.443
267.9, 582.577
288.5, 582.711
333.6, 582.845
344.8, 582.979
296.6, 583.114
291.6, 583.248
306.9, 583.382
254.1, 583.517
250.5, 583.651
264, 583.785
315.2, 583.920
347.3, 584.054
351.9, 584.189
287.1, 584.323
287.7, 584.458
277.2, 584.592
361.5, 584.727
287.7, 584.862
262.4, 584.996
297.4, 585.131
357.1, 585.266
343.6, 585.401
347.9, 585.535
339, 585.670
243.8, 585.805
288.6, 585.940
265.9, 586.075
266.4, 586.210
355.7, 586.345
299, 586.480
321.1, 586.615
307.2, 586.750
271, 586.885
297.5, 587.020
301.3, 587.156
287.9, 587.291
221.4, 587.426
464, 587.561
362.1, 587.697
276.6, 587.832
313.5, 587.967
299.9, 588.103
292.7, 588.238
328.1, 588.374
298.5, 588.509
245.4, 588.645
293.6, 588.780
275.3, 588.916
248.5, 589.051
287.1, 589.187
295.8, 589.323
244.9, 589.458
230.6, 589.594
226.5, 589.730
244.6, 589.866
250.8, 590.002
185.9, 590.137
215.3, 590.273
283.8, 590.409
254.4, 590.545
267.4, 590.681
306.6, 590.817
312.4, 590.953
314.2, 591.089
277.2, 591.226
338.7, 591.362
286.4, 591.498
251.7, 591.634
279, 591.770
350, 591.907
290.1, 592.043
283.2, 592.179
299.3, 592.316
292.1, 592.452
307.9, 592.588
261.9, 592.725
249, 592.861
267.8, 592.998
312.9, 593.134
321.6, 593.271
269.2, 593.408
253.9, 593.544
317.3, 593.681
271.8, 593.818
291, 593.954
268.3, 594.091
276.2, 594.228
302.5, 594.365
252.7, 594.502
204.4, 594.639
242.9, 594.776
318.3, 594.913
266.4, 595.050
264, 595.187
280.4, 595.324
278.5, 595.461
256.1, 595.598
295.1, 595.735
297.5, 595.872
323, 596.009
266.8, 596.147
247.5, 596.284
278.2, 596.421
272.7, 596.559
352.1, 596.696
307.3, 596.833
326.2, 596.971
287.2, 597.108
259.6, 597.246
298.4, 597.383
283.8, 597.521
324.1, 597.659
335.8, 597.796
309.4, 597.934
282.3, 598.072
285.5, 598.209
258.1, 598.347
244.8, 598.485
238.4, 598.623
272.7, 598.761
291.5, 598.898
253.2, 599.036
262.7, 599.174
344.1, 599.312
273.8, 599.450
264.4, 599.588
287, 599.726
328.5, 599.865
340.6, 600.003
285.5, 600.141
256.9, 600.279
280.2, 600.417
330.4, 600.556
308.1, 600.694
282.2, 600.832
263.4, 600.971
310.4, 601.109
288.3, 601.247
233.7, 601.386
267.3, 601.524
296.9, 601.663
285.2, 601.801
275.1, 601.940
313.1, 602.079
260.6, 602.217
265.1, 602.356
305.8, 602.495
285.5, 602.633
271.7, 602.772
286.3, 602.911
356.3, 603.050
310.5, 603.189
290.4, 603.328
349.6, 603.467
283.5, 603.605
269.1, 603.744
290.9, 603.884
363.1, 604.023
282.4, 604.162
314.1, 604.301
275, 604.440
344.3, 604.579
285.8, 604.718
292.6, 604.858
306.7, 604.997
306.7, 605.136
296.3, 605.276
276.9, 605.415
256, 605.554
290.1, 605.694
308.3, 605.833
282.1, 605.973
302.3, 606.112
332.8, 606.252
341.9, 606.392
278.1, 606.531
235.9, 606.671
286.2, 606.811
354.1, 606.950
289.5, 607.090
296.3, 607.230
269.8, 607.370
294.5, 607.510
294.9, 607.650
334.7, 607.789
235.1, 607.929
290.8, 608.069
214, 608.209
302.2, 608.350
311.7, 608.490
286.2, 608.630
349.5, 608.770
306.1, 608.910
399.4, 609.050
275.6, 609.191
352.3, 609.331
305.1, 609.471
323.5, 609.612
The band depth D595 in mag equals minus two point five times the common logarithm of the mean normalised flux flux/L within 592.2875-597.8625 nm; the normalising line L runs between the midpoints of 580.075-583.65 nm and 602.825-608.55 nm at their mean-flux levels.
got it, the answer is 0.05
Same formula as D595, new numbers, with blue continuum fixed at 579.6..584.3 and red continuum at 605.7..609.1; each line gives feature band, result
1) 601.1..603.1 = 0.05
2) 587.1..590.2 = 0.07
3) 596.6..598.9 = 0.03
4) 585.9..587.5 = 0.03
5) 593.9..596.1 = 0.09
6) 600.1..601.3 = 0.04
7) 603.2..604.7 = -0.02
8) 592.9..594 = 0.05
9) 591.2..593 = 0.04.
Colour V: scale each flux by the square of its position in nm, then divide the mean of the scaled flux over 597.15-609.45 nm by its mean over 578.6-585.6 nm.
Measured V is 1.0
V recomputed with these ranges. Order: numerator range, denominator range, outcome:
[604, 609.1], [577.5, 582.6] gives 1.09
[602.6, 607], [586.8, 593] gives 1.11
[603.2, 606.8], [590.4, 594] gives 1.08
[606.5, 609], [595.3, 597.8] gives 1.04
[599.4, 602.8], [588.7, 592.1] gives 1.09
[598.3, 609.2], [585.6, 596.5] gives 1.08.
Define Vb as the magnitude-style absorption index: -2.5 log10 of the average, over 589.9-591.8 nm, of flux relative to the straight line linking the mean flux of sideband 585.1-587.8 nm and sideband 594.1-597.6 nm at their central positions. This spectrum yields 0.094 mag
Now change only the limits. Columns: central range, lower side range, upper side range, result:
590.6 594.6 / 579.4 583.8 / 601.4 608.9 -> 0.03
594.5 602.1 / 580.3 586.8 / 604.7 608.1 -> 0.05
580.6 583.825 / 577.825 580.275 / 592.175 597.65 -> -0.05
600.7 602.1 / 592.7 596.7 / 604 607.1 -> 0.04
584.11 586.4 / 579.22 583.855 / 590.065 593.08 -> -0.06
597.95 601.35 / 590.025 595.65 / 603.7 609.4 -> 0.02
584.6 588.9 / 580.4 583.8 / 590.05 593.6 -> -0.04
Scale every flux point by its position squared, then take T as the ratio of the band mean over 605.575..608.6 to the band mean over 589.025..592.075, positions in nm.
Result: 1.14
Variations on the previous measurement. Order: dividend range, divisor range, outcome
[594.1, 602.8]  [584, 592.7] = 1.00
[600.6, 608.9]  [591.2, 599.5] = 1.07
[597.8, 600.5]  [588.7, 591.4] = 1.10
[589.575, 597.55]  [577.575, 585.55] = 0.96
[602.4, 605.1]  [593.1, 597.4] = 1.10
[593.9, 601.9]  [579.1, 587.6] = 0.99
